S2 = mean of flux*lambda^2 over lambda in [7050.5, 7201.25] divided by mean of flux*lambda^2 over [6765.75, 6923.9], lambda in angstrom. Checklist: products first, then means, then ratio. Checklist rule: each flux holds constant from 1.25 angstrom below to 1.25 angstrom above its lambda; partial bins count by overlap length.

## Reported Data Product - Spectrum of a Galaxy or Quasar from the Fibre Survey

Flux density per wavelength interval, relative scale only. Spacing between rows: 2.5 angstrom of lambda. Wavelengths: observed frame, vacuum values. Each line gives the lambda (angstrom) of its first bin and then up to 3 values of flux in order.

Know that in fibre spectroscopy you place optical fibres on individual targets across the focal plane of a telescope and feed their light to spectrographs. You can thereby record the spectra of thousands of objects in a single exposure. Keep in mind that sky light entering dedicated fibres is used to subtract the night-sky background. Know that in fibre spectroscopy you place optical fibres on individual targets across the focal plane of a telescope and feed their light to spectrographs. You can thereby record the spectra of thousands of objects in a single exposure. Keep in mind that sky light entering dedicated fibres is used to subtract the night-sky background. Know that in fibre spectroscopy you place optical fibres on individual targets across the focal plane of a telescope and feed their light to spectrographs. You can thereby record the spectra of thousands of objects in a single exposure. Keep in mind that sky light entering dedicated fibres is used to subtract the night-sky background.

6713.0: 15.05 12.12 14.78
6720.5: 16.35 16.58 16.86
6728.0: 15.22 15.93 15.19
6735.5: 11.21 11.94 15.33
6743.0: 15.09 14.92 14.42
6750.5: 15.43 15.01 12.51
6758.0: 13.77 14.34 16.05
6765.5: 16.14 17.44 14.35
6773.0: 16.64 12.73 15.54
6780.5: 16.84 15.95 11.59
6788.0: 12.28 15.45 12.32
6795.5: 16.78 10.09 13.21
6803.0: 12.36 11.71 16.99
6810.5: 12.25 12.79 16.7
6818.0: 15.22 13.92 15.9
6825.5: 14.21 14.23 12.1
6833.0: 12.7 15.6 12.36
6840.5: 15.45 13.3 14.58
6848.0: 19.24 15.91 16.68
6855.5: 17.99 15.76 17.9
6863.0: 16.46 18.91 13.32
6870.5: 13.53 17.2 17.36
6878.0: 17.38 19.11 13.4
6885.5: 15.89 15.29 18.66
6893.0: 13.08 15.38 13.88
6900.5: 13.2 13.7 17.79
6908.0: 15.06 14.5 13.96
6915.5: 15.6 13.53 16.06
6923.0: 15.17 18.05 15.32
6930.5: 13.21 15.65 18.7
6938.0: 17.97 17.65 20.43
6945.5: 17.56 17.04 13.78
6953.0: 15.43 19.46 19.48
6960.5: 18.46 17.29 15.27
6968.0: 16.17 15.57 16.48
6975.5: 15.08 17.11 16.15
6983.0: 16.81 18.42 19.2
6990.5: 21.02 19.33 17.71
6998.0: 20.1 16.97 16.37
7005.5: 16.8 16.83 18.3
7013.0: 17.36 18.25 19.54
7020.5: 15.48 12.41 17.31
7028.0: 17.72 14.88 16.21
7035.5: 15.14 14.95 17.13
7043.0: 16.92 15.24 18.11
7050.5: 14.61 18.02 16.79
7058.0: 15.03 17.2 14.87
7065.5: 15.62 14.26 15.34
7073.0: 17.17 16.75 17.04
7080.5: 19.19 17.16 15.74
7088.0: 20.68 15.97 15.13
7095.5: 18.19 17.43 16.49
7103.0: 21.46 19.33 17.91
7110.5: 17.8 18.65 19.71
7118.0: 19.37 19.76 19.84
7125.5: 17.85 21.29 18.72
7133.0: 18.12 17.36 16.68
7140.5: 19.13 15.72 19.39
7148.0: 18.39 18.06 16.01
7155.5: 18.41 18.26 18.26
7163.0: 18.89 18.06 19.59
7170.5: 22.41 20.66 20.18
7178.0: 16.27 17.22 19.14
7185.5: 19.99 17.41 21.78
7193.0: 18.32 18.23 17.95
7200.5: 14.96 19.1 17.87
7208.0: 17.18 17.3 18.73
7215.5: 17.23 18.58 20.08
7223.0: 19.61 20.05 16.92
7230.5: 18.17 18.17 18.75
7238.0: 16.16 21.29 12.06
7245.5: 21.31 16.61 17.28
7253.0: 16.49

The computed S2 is 1.30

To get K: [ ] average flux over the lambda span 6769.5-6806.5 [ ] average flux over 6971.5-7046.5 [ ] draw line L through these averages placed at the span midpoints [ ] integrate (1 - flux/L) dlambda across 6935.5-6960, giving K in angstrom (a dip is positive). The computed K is -2.37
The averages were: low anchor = 13.9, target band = 17.7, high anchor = 17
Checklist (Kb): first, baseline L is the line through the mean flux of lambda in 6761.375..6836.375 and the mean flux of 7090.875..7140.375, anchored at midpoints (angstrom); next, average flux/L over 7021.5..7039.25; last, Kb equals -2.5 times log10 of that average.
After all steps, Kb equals 0.12 mag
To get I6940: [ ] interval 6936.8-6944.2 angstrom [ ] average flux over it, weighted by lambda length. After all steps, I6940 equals 18.7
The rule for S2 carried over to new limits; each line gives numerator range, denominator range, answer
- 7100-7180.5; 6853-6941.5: 1.26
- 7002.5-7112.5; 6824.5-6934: 1.15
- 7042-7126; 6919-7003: 1.05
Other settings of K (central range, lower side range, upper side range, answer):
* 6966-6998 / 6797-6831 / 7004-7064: -3.3 angstrom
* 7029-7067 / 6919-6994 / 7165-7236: 3.5 angstrom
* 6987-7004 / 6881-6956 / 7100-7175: -1.9 angstrom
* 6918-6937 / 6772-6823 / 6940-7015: 0.7 angstrom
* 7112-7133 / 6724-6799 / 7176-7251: -2.3 angstrom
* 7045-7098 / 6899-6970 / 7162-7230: 2.7 angstrom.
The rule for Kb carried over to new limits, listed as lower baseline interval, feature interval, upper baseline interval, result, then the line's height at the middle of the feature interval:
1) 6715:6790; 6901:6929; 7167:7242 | 0.061 mag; 16.2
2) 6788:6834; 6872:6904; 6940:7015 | -0.013 mag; 15.5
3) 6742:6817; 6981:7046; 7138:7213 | -0.028 mag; 16.8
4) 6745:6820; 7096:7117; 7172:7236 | -0.065 mag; 17.5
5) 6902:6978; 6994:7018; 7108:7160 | -0.044 mag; 17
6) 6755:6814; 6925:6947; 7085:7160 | -0.073 mag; 16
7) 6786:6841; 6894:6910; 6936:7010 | 0.074 mag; 15.8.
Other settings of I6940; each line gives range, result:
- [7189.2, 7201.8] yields 18.2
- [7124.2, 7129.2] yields 19.6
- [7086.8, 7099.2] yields 17.5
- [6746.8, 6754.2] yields 15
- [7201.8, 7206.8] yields 18.5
